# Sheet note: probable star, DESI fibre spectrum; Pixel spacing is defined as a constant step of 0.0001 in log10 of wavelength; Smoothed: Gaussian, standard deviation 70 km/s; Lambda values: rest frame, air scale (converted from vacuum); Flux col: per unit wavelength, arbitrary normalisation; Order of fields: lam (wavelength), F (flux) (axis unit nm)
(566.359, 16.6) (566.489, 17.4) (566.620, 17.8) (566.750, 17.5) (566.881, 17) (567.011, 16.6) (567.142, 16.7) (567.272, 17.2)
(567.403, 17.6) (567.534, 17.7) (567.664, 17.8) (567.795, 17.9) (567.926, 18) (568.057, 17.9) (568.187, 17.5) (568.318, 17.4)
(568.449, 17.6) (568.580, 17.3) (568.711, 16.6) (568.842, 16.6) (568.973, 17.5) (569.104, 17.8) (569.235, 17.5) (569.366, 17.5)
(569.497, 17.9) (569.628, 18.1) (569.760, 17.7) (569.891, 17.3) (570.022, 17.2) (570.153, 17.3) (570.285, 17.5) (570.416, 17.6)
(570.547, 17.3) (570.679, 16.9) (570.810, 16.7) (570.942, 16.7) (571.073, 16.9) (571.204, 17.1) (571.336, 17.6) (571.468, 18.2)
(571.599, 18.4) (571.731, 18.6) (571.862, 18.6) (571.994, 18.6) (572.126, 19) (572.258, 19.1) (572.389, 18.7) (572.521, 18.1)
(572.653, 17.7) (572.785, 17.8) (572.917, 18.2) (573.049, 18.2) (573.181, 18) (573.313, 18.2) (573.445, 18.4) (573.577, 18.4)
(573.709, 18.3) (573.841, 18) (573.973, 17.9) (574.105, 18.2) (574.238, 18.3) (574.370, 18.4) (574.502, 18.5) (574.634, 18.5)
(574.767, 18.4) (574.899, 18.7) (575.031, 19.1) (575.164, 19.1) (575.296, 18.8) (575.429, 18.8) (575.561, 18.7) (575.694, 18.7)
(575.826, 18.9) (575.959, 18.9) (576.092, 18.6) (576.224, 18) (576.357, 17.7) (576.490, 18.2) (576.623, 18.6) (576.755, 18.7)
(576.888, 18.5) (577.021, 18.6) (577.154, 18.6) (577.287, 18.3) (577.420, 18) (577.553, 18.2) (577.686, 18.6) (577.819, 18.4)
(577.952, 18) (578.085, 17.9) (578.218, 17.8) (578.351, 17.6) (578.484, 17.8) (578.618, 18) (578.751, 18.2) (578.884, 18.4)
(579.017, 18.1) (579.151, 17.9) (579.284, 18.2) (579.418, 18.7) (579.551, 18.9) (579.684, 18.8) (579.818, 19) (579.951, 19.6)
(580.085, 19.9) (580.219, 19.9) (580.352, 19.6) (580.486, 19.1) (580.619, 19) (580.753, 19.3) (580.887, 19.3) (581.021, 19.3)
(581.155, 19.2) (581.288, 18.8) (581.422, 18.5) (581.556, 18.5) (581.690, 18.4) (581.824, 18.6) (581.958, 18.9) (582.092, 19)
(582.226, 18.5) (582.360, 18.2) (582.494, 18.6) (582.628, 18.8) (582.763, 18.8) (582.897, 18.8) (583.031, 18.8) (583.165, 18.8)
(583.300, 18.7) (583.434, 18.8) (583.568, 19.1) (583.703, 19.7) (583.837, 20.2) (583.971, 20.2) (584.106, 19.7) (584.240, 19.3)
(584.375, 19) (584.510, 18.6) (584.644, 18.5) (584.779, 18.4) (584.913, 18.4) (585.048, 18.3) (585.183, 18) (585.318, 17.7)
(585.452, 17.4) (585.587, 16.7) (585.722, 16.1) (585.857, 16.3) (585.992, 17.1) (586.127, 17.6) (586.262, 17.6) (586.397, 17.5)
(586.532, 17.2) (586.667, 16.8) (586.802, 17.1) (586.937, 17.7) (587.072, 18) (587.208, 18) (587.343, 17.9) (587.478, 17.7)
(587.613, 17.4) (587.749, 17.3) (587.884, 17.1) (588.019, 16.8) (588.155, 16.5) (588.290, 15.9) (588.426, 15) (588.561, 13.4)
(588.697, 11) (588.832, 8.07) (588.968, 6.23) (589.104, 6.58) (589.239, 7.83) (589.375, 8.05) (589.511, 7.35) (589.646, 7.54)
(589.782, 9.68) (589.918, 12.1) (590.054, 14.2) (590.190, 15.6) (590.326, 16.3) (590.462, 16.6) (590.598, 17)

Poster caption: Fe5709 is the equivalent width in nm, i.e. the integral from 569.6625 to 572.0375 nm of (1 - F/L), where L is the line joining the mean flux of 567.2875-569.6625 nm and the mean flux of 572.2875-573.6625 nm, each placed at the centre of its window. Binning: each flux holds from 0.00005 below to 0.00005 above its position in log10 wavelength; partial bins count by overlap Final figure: 0.044 nm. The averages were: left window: 17.6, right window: 18.2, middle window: 17.6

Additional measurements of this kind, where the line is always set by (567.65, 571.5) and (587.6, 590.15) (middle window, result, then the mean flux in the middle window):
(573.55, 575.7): -0.34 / 18.5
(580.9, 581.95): -0.36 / 18.8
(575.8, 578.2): -0.48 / 18.3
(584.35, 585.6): -0.49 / 18.1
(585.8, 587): -0.44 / 17.2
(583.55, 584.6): -0.49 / 19.5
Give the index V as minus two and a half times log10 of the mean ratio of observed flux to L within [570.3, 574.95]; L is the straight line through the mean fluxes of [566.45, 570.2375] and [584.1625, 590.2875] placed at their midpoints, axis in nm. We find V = -0.07 mag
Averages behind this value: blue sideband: 17.4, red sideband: 15.3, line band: 18.1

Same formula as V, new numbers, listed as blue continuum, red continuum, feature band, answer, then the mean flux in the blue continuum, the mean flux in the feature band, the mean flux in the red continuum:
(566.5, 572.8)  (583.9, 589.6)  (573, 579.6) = -0.09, 17.6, 18.4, 15.9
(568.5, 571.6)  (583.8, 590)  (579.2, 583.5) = -0.17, 17.4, 18.9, 15.5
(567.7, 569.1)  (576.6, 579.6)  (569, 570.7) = 0.00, 17.4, 17.5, 18.3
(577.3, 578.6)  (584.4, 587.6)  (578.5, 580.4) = -0.05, 18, 18.8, 17.6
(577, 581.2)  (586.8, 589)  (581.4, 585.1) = -0.11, 18.6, 18.9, 15.5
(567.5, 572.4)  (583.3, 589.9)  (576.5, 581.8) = -0.12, 17.7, 18.6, 15.9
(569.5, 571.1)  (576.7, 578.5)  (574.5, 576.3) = -0.04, 17.3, 18.7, 18.2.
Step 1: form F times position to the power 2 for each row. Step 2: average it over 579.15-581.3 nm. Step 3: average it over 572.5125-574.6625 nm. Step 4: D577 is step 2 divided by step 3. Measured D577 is 1.1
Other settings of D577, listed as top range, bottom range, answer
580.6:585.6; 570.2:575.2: 1.08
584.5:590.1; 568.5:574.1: 0.89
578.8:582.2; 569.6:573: 1.10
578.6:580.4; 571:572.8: 1.06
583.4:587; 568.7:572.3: 1.08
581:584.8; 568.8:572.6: 1.11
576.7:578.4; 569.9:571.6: 1.08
